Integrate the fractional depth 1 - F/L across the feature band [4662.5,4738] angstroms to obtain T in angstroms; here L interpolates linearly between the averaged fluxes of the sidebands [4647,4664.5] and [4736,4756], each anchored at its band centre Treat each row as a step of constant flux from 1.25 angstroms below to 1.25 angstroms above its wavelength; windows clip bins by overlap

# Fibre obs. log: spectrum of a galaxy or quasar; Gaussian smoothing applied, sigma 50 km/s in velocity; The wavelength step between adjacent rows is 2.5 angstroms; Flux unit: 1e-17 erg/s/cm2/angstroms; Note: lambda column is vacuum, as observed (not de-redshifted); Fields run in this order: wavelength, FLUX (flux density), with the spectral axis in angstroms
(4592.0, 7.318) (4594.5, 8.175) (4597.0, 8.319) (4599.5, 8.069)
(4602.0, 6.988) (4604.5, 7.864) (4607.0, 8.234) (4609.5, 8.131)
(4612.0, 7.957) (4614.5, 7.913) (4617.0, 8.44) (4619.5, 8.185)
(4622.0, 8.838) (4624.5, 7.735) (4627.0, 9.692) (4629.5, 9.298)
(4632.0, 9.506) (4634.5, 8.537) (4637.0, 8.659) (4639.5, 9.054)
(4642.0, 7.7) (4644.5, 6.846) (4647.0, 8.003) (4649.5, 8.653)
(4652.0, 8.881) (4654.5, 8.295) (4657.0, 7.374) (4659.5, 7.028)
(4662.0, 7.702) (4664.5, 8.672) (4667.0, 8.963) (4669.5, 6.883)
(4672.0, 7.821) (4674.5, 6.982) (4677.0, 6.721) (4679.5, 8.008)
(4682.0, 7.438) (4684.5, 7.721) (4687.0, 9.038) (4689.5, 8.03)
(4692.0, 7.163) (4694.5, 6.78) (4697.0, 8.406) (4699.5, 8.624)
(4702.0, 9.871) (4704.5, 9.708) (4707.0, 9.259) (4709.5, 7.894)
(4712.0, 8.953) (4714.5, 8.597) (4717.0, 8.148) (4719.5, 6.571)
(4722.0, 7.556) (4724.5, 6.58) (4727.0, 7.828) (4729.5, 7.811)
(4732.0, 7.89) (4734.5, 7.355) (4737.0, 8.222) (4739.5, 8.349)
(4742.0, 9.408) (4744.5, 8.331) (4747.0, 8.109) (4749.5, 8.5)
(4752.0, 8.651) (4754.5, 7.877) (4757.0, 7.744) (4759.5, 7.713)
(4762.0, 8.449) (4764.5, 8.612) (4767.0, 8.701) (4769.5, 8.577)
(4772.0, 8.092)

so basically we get 2.28 angstroms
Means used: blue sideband 8.04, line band 7.98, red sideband 8.42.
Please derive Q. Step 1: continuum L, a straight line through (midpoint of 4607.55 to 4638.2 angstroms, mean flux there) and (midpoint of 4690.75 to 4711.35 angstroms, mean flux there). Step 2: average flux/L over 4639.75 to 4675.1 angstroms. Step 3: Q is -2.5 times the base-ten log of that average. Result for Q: 0.084 mag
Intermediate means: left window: 8.57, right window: 8.48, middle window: 7.89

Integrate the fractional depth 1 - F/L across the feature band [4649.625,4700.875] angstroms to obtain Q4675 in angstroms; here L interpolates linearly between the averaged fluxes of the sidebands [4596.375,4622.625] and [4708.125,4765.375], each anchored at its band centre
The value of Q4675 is 1.3 angstroms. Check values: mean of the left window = 8.06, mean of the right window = 8.05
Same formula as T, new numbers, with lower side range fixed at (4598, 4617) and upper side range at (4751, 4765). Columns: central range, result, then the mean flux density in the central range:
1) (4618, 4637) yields -2.1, 8.81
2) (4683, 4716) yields -1.6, 8.45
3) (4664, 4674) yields 0.1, 7.96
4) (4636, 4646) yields -0.1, 8.05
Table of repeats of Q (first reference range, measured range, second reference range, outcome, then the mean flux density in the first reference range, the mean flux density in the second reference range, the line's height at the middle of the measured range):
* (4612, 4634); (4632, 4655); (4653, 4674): -0.02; 8.65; 7.82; 8.23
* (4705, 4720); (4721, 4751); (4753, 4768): 0.04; 8.39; 8.18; 8.29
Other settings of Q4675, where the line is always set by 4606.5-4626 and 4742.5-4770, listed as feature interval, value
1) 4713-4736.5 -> 1.9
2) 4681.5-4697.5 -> 0.9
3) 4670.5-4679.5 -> 1.1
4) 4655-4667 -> 0.5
